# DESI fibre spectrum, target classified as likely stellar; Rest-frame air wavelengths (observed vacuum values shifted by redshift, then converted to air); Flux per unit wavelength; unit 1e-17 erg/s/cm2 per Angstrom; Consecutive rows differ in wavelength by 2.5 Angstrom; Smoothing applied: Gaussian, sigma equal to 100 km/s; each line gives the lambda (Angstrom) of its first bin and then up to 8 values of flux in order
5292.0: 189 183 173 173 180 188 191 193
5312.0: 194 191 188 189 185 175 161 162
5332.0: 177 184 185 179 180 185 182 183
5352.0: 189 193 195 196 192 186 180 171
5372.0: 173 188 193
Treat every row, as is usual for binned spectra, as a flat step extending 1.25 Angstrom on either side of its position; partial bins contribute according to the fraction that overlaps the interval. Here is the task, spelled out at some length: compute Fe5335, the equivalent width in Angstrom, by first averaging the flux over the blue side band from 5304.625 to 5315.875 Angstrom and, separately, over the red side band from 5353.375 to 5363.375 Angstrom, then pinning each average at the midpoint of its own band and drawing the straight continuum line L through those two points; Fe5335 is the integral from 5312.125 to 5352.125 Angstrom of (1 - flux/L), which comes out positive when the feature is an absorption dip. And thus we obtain 2.4 Angstrom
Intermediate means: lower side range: 192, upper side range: 194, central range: 181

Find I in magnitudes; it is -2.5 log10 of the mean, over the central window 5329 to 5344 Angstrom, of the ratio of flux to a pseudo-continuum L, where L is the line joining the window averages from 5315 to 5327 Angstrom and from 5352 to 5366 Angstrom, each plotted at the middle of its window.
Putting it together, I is 0.04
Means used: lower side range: 182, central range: 179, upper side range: 192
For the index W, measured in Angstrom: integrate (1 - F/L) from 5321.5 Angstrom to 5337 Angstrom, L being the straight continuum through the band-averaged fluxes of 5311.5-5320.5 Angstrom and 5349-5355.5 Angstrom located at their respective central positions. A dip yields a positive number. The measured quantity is 1.3 Angstrom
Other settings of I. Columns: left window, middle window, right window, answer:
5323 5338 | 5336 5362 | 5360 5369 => -0.039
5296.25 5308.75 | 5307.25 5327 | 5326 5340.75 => -0.046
